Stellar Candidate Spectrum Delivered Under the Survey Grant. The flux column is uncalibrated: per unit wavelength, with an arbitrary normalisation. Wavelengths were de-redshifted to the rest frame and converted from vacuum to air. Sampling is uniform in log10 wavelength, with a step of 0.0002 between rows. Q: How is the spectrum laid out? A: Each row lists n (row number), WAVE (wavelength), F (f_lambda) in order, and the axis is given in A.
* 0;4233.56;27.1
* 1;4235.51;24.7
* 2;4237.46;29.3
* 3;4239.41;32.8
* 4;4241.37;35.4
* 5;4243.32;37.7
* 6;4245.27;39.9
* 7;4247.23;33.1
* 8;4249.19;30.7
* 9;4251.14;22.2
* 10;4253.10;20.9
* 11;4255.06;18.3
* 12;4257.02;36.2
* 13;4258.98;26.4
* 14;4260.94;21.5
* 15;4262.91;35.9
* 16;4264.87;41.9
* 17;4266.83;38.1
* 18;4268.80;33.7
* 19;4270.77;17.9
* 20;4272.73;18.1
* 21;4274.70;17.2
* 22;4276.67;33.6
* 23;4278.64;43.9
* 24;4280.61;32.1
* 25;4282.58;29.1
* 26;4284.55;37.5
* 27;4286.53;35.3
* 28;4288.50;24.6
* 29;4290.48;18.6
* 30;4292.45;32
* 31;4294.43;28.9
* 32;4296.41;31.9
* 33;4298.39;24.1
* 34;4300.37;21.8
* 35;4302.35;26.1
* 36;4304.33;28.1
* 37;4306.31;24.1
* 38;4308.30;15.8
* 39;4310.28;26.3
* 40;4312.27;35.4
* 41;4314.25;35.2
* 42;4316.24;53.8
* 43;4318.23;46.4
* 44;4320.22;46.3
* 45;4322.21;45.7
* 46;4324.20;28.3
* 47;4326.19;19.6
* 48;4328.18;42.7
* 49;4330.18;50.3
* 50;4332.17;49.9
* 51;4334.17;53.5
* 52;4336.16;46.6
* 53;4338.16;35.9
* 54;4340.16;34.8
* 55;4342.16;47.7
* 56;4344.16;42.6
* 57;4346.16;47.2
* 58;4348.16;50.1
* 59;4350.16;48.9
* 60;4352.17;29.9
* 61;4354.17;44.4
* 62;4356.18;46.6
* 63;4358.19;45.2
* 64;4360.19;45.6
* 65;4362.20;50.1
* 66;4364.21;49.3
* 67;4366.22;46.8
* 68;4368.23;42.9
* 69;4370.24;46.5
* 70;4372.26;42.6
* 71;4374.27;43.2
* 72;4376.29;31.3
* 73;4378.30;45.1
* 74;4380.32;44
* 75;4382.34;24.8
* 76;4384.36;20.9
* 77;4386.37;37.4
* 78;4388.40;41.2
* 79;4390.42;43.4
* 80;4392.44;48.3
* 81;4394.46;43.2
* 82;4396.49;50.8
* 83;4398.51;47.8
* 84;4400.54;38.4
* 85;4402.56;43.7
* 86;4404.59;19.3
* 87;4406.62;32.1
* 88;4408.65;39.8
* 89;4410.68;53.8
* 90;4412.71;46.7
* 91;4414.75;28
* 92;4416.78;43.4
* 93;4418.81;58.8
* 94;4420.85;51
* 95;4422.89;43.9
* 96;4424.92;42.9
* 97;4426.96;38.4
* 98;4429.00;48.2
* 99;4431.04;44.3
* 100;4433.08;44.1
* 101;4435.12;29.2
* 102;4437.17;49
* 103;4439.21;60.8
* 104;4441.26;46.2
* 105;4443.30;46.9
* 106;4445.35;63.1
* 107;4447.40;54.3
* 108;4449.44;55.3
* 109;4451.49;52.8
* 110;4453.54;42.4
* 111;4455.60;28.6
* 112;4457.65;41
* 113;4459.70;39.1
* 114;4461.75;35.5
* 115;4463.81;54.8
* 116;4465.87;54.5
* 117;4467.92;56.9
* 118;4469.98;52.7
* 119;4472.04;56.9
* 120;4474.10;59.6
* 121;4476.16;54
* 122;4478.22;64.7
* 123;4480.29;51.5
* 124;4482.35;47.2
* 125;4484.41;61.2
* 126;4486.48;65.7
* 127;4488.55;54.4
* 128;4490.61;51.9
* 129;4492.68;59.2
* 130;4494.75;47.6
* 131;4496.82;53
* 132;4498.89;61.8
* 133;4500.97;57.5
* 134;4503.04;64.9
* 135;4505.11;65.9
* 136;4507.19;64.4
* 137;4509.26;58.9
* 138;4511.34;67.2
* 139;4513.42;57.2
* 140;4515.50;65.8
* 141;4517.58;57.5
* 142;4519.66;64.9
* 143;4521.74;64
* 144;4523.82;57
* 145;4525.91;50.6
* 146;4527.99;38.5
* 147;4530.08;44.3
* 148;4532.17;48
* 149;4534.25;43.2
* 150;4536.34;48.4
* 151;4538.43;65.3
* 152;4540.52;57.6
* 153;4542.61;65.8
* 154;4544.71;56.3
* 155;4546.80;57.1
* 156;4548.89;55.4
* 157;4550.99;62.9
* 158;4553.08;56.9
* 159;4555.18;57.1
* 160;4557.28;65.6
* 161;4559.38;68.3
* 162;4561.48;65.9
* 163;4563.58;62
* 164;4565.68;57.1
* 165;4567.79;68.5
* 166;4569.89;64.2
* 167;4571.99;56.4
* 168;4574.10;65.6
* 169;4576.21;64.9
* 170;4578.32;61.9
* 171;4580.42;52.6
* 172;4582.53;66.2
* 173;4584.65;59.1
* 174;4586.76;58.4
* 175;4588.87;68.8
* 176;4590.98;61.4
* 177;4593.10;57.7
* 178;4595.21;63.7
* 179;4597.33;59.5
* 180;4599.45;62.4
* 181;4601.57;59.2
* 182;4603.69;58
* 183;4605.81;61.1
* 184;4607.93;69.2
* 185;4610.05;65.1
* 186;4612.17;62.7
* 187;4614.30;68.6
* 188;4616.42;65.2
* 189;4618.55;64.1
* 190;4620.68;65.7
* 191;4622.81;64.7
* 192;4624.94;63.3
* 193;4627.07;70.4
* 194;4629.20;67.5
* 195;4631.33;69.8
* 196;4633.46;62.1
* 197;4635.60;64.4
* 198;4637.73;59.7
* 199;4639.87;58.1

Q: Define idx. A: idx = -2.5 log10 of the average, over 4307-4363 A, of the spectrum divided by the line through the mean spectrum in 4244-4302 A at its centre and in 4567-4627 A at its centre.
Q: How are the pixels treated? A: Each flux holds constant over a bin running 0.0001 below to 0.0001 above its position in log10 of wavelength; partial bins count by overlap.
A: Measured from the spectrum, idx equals -0.163 mag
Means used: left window 29.2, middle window 41.5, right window 62.9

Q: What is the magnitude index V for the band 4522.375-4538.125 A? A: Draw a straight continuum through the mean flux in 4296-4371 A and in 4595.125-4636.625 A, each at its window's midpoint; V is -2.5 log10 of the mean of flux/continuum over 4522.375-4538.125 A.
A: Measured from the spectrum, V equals 0.17 mag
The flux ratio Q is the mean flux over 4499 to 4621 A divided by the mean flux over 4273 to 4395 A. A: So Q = 1.60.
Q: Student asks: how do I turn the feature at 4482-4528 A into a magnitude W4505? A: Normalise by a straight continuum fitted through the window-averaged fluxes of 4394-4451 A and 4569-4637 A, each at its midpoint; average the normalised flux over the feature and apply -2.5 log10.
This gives -0.10 mag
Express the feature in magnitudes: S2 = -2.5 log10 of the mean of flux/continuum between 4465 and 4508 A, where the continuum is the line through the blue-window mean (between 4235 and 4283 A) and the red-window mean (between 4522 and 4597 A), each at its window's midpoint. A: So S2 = -0.11 mag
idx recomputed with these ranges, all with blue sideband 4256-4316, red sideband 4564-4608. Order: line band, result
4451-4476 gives 0.011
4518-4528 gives -0.042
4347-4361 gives -0.209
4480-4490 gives -0.112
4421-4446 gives -0.026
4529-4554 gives 0.034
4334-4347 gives -0.228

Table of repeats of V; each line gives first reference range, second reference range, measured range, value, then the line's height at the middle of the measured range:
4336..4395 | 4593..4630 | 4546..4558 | -0.01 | 58.7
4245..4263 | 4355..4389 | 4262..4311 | 0.09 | 31.5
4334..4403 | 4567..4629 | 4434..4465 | 0.07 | 49.9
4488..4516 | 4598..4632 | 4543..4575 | 0.01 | 62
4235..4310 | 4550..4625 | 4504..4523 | -0.15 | 54.7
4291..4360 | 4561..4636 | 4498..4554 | -0.02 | 56.5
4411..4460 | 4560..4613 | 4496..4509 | -0.15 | 53.1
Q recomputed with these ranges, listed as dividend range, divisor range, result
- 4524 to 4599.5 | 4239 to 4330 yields 1.89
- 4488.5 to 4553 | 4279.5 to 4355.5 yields 1.58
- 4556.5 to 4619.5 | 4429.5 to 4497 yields 1.23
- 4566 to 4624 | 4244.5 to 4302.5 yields 2.16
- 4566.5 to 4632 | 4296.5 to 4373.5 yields 1.59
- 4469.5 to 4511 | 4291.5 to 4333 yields 1.71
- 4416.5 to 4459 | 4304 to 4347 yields 1.20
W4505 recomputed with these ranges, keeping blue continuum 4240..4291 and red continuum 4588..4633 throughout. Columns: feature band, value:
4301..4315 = 0.26 mag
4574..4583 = -0.01 mag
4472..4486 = -0.11 mag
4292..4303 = 0.21 mag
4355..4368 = -0.19 mag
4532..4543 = 0.05 mag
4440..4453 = -0.11 mag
